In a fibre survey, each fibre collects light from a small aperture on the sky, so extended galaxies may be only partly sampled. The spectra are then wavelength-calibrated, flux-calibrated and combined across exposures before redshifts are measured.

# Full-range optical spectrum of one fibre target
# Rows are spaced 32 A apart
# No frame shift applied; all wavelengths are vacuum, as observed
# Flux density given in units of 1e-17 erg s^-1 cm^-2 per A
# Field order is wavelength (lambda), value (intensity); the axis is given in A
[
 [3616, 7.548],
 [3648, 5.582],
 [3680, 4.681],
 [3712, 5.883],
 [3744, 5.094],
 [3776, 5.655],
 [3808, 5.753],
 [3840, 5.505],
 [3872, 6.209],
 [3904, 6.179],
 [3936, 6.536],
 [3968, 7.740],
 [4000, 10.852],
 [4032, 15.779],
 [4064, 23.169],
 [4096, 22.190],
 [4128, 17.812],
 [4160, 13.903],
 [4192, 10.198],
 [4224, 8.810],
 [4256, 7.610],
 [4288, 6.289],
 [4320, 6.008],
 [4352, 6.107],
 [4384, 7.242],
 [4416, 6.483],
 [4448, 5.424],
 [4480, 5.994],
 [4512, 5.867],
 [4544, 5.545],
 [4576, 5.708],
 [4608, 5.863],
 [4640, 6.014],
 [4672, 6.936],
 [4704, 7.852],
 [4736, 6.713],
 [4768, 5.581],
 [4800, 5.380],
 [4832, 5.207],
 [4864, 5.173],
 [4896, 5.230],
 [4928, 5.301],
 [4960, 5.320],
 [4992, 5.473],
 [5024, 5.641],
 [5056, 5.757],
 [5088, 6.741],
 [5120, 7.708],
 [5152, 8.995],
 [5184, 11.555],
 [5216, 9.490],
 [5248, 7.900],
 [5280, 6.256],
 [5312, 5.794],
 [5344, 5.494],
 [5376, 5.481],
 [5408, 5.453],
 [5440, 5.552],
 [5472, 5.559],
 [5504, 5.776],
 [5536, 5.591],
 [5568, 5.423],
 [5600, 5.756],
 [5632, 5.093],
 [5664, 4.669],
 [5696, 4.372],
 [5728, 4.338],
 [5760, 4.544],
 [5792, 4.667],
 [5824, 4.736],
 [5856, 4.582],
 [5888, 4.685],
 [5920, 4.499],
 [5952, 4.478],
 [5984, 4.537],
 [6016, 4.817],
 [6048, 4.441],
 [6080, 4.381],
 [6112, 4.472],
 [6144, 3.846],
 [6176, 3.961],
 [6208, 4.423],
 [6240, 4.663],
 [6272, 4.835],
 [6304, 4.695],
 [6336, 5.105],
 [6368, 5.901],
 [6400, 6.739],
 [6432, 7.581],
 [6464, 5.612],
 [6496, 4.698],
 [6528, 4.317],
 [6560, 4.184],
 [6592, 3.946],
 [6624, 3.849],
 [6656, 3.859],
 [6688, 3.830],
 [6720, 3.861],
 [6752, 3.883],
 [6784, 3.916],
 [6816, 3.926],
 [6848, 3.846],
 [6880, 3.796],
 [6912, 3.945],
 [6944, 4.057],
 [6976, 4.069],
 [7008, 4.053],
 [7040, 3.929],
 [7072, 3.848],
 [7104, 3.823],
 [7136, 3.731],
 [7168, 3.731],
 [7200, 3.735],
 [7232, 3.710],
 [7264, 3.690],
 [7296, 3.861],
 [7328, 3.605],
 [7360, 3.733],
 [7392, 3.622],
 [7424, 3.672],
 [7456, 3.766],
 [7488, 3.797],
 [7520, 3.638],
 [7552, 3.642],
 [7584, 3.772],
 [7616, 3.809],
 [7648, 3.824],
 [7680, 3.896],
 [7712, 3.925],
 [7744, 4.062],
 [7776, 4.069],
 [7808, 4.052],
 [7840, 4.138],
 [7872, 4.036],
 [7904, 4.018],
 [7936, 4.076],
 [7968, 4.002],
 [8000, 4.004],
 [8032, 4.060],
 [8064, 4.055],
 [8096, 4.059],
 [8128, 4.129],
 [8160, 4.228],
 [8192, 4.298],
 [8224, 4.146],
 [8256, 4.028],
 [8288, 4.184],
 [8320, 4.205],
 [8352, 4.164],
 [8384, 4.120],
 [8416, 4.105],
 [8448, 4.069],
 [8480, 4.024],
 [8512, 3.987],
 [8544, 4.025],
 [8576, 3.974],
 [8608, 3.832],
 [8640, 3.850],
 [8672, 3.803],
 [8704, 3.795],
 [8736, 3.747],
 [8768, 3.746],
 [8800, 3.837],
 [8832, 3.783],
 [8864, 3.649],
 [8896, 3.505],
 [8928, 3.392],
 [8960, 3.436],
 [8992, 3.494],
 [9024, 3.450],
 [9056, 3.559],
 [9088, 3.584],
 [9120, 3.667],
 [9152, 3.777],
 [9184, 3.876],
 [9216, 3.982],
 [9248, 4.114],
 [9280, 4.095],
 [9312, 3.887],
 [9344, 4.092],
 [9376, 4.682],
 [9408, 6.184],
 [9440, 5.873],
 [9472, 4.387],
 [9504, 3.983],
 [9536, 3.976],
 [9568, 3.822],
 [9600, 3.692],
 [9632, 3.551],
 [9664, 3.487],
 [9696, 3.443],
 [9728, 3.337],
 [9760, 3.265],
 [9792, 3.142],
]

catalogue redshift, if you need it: 2.348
